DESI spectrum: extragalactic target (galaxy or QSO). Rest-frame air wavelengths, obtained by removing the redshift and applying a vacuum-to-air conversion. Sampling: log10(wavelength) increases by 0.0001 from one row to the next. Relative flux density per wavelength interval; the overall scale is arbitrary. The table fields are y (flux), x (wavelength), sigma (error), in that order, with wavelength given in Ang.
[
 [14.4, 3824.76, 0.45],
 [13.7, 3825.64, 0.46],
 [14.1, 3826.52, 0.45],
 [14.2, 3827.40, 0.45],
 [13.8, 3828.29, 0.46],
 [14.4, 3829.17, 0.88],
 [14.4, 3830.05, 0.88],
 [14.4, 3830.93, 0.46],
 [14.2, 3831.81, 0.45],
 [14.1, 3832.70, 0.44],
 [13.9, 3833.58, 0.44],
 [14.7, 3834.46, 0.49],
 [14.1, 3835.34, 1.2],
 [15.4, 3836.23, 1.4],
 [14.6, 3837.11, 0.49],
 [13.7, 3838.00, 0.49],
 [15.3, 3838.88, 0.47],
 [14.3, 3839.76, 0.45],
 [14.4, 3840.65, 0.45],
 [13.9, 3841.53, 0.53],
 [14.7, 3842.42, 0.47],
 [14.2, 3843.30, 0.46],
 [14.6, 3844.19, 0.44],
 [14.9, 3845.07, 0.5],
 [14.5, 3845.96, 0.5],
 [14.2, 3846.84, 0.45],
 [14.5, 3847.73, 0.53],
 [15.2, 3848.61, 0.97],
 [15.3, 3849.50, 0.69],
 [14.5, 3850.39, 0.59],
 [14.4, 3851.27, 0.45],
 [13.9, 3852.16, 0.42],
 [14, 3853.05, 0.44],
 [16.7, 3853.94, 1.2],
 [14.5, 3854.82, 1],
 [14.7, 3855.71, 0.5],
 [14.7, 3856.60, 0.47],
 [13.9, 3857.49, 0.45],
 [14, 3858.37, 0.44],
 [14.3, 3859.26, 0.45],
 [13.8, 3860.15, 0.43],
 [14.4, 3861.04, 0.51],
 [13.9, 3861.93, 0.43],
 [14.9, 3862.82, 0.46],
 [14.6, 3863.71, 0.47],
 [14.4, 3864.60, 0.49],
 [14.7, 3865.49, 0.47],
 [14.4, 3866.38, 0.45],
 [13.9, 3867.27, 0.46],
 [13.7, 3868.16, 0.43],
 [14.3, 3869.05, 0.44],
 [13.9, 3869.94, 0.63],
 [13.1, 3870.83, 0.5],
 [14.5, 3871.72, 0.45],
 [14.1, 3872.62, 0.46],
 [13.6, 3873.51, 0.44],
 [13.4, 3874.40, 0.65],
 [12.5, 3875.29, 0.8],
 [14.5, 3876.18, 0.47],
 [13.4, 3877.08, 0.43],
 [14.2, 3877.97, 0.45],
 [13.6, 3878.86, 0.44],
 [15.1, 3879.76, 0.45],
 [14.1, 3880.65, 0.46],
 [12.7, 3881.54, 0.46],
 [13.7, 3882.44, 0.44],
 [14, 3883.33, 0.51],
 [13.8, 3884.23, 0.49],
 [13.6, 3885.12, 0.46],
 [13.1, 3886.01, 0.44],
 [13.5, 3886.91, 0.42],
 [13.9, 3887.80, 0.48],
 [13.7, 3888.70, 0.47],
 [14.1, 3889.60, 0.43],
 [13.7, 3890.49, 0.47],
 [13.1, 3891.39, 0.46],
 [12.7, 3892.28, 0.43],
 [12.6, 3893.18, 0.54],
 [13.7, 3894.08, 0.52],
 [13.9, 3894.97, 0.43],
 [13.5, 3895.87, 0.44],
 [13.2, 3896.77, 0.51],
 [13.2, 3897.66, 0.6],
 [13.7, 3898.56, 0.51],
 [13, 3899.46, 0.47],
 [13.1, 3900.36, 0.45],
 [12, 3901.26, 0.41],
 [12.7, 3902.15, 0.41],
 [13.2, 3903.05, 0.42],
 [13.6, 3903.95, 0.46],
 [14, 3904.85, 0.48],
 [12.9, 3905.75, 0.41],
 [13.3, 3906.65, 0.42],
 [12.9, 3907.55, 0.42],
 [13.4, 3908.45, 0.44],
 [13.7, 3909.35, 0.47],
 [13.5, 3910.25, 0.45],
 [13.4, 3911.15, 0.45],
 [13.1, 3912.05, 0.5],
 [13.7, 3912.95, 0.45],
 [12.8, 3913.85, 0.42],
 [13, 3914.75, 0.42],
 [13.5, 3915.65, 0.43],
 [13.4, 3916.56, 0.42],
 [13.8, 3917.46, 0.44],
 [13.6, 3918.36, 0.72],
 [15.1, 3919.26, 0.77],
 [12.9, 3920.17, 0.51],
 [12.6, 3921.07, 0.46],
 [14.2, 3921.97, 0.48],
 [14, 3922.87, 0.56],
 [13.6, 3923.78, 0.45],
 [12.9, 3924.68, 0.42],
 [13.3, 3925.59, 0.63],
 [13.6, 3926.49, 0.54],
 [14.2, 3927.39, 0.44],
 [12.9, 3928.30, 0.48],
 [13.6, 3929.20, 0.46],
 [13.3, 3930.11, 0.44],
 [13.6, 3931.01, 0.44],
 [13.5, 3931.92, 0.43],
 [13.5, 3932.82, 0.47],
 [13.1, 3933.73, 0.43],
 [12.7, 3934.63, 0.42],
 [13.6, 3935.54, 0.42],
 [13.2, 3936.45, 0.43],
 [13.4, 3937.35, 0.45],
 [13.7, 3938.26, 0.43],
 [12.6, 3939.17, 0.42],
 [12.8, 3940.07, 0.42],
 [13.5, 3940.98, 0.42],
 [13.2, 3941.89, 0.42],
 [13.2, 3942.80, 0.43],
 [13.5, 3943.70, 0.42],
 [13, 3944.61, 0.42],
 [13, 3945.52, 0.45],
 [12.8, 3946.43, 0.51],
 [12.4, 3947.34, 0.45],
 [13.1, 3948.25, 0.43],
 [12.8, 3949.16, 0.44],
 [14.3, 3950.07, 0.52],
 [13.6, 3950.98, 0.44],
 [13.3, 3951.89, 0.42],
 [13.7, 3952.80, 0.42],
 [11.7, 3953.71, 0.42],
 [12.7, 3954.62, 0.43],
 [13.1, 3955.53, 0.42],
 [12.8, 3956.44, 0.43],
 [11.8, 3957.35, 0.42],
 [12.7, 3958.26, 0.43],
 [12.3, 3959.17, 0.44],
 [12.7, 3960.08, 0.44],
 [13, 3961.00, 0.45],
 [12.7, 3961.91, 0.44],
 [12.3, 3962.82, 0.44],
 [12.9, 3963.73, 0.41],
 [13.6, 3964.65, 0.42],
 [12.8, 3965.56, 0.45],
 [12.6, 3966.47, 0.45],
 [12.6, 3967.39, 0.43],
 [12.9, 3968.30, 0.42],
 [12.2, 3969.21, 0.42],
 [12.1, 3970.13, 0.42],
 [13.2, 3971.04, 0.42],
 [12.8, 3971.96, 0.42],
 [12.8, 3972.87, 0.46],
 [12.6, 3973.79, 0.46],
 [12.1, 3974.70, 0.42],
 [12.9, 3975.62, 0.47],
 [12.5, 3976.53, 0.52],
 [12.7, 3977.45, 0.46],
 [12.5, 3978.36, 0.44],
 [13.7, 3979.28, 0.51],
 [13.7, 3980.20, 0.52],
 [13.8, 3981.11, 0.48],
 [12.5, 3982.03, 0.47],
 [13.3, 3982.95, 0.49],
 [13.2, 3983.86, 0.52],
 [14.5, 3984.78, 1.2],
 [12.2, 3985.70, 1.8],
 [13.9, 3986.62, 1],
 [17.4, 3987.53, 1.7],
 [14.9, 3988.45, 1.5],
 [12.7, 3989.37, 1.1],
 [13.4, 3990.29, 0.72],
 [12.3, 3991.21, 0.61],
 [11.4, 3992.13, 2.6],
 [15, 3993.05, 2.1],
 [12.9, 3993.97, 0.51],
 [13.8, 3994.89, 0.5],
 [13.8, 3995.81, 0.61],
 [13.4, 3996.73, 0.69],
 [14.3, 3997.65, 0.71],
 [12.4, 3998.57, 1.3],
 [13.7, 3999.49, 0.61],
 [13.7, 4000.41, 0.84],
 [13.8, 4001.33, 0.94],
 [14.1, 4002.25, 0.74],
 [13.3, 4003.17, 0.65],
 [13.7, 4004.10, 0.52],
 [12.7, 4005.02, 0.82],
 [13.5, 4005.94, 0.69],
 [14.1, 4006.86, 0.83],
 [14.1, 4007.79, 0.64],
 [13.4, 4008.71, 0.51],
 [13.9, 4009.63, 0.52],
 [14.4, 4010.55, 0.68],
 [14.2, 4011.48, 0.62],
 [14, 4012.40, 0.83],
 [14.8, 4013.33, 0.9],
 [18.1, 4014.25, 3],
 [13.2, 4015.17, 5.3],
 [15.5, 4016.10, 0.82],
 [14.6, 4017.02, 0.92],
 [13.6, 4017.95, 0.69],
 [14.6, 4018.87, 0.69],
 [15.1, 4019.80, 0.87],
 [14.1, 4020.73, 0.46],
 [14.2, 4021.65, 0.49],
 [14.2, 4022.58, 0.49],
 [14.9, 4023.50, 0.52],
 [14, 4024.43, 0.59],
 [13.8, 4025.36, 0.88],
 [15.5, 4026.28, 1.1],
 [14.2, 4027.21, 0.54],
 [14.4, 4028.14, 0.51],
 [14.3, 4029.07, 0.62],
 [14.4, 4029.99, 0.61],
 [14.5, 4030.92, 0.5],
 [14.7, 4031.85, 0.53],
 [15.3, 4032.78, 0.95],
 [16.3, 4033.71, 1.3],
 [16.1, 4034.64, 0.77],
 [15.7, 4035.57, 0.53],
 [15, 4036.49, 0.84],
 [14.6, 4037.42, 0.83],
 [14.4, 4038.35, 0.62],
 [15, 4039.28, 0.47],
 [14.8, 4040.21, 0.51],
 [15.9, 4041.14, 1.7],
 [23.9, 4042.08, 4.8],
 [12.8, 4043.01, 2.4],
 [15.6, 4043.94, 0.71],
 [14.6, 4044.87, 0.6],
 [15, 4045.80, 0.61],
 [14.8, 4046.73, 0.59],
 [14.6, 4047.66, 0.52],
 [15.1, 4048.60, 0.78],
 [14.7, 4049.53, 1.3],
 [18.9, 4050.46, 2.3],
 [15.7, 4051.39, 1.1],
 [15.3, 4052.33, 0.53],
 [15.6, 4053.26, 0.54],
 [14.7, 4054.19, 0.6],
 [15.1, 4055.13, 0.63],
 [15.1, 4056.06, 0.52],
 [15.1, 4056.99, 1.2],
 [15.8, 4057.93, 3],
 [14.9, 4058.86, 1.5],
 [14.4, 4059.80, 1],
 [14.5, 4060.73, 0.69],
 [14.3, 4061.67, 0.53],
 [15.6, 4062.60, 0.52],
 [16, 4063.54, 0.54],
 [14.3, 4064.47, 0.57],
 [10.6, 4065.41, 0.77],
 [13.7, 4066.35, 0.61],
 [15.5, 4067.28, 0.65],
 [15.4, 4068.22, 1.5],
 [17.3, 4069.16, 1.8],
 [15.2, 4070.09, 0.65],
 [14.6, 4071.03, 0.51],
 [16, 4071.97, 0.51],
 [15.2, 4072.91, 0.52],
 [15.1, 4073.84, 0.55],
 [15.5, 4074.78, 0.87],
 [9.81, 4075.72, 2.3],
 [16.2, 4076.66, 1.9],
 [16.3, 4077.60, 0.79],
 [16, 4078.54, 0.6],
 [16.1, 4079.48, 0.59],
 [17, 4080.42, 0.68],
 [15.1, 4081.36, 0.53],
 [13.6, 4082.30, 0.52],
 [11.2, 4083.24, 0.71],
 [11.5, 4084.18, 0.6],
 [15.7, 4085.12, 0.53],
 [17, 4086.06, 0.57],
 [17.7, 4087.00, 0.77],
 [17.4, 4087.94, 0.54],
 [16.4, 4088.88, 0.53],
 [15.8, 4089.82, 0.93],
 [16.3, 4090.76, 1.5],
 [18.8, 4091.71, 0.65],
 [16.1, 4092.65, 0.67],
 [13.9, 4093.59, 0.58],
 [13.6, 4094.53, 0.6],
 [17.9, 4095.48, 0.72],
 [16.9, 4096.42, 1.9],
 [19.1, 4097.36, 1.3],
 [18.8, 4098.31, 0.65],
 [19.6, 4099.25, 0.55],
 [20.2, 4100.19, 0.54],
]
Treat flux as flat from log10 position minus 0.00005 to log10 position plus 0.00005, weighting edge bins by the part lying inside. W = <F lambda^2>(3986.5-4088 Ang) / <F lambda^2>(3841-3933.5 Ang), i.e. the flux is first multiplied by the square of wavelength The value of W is 1.2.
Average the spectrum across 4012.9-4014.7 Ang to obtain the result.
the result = 16.5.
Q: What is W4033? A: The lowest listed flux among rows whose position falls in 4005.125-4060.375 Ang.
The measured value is 12.8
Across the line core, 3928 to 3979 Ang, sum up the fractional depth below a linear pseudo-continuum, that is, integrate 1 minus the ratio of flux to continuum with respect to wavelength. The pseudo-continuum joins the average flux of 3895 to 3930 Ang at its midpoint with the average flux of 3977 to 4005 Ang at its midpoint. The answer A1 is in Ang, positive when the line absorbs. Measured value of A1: 1.94 Ang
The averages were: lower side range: 13.4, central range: 12.9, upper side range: 13.5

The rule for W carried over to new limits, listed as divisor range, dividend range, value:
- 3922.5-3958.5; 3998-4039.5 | 1.14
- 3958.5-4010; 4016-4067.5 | 1.17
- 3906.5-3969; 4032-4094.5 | 1.24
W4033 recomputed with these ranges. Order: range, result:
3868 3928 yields 12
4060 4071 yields 10.6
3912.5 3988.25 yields 11.7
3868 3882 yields 12.5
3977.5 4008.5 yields 11.4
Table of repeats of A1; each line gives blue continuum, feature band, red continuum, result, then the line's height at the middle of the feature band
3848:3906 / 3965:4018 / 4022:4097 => 4.35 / 14.7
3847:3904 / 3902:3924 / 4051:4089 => 1.04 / 14.1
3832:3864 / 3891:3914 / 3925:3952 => 0.87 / 13.8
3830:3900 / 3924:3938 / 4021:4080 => 1.04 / 14.4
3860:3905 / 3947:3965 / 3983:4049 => 1.55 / 14.1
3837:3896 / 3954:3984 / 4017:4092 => 3.85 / 14.7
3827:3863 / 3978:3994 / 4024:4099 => 1.60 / 15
